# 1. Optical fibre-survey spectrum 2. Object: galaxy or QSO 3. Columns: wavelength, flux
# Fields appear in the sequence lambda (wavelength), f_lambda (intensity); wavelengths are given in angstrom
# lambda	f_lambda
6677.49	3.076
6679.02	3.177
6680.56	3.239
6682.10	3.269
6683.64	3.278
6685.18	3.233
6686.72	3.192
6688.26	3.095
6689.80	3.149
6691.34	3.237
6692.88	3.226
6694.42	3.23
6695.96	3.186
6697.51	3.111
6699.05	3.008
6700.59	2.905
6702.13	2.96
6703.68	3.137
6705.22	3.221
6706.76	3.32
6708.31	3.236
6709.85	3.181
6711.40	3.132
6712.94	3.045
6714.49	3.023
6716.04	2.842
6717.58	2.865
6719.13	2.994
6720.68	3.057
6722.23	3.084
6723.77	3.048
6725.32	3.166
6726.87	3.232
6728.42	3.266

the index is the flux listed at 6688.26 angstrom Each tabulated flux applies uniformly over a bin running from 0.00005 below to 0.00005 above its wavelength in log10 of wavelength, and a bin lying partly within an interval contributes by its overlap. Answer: 3.095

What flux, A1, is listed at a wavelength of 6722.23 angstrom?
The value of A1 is 3.084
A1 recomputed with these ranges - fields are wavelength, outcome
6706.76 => 3.32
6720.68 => 3.057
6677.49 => 3.076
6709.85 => 3.181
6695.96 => 3.186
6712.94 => 3.045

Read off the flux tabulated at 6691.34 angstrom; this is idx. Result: 3.237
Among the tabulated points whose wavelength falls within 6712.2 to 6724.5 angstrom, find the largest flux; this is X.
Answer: 3.084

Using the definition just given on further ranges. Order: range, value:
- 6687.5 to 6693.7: 3.237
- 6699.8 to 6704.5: 3.137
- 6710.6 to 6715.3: 3.132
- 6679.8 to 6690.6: 3.278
